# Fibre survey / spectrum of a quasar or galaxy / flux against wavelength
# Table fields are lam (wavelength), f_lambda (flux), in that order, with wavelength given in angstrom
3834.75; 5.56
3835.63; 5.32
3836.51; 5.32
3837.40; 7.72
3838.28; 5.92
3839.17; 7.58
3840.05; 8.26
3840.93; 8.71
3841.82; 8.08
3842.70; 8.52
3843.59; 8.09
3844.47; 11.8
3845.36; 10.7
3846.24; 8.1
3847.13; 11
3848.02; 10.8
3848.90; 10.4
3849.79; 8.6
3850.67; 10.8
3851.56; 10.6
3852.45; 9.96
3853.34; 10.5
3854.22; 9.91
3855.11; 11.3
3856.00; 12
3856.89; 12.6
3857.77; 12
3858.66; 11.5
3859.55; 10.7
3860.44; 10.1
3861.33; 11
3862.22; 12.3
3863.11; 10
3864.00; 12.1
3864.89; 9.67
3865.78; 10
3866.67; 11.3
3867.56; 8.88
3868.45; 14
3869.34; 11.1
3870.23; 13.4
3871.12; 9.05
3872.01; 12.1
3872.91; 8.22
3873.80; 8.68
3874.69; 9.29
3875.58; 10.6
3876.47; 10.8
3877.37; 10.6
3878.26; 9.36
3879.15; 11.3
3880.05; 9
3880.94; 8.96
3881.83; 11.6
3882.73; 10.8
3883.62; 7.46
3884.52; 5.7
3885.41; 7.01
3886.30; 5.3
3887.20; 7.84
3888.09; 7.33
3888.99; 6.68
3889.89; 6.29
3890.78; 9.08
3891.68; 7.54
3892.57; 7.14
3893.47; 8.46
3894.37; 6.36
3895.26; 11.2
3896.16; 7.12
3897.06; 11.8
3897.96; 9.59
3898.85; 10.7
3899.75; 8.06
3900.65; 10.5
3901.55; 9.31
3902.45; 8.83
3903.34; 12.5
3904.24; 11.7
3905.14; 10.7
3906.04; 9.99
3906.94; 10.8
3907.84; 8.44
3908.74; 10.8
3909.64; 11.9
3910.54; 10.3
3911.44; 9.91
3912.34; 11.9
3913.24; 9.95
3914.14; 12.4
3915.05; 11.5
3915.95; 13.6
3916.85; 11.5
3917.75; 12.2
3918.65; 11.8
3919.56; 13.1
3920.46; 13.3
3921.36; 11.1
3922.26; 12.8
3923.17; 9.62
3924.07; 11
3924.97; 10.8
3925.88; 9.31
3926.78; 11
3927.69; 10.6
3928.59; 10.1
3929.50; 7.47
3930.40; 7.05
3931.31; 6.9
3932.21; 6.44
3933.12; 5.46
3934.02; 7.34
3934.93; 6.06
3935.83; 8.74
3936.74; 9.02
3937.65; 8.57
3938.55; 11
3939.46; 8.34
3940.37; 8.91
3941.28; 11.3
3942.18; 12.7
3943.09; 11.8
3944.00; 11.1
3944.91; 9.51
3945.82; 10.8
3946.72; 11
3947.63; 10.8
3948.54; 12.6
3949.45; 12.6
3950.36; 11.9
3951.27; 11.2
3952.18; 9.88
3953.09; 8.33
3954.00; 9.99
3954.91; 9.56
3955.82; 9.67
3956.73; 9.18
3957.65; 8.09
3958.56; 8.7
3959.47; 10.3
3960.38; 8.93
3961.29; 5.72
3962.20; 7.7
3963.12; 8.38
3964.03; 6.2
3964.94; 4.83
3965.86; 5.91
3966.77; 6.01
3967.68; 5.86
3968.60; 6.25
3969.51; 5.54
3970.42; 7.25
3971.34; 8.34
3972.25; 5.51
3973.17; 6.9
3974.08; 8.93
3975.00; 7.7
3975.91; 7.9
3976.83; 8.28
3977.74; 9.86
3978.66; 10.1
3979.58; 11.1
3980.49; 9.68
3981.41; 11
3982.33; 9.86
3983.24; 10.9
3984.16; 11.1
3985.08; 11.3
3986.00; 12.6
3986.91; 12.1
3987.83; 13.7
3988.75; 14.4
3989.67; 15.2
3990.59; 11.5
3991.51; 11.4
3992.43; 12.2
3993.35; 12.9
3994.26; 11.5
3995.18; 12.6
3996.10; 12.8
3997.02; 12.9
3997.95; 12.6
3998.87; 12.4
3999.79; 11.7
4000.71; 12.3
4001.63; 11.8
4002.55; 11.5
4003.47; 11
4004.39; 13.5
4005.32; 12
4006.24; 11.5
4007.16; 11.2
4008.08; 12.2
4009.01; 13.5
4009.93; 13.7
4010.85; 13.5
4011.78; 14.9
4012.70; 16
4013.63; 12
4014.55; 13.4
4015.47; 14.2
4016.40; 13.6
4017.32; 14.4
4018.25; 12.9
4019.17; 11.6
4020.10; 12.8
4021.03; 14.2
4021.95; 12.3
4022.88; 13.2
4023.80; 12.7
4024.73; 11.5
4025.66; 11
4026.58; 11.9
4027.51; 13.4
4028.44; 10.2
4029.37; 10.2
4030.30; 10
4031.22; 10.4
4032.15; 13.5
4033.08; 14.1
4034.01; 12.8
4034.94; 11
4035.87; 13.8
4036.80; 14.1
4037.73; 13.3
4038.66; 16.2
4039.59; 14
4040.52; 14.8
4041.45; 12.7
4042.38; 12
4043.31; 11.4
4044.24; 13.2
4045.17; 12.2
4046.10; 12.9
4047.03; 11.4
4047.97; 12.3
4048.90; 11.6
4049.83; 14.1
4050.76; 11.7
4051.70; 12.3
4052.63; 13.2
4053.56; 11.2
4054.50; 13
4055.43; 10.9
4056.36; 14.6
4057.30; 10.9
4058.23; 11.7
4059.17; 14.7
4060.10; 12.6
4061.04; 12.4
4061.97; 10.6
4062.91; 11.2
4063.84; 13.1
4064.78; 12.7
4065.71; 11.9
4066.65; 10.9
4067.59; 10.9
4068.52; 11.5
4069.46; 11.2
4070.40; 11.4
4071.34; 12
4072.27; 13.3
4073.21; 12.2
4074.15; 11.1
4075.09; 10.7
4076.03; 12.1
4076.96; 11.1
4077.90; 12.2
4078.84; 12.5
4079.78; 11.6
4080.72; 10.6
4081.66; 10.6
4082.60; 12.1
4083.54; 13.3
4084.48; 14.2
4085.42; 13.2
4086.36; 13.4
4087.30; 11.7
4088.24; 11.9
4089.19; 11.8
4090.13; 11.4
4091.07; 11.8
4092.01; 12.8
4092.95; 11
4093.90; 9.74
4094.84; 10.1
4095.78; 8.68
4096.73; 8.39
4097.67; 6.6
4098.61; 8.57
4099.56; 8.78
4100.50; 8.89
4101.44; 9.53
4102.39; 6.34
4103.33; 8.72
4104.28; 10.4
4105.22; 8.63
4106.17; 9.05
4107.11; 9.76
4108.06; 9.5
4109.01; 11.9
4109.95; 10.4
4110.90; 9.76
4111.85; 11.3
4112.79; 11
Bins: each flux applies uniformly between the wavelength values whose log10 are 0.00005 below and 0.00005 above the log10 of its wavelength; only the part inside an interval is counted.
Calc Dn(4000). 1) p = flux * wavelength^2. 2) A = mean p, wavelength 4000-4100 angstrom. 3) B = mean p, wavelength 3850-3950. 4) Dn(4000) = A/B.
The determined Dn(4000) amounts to 1.30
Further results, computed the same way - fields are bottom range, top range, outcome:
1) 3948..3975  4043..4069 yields 1.54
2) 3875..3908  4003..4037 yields 1.48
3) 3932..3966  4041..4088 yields 1.39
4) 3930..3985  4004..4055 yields 1.49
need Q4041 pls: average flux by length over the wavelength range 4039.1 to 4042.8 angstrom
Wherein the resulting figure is 13.4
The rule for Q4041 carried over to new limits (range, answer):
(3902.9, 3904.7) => 12.1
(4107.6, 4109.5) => 10.7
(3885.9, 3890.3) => 6.69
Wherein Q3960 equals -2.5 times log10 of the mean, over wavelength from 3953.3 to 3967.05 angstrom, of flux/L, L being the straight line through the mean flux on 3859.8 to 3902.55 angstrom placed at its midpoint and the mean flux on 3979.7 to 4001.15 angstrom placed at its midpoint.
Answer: 0.38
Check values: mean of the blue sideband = 9.45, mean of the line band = 7.97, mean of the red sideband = 12.1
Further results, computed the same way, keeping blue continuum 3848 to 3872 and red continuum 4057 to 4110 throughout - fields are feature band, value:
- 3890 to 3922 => 0.057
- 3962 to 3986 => 0.311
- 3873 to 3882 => 0.108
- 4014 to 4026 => -0.172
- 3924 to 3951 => 0.138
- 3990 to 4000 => -0.118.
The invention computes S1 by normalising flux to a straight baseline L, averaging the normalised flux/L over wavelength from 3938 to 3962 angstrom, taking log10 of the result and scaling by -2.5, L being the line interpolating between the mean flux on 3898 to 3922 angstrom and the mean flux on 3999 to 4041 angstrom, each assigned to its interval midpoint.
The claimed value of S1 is 0.15 mag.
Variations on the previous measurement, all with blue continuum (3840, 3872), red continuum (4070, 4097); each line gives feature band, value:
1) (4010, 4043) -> -0.14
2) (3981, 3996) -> -0.09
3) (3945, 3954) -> 0.01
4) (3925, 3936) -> 0.32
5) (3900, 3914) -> 0.03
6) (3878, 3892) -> 0.29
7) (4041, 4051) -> -0.08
